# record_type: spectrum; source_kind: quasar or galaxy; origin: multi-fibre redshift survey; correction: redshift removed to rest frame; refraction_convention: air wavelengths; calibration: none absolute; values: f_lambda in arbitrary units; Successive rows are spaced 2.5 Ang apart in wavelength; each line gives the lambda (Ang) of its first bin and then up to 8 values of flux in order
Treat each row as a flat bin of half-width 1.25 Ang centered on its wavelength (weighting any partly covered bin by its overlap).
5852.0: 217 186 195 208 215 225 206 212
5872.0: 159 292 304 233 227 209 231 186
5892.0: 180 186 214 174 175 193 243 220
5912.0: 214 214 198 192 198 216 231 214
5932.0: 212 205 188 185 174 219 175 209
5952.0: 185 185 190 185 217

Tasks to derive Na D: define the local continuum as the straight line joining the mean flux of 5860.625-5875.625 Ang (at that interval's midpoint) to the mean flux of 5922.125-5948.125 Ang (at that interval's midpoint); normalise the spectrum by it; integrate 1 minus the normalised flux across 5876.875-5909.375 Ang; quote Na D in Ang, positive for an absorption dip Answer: 0.4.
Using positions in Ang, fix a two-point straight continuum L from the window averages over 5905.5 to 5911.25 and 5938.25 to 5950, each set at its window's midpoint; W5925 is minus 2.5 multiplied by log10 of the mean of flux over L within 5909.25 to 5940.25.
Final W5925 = 0.02 mag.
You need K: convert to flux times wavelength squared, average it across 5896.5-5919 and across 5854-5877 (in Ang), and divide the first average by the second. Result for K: 1.0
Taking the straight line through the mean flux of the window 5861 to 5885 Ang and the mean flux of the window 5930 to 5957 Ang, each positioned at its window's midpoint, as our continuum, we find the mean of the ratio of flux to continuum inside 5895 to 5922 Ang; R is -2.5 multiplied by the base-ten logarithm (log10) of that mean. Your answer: 0.044 mag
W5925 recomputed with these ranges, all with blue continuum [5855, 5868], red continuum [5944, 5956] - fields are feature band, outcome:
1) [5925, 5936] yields -0.10 mag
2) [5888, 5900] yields 0.07 mag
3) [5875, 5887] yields -0.19 mag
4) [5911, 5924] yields -0.03 mag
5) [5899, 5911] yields -0.01 mag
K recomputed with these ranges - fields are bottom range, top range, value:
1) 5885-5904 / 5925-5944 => 1.06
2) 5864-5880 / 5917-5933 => 0.91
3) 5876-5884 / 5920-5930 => 0.87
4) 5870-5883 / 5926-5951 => 0.85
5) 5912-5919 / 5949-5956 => 0.94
